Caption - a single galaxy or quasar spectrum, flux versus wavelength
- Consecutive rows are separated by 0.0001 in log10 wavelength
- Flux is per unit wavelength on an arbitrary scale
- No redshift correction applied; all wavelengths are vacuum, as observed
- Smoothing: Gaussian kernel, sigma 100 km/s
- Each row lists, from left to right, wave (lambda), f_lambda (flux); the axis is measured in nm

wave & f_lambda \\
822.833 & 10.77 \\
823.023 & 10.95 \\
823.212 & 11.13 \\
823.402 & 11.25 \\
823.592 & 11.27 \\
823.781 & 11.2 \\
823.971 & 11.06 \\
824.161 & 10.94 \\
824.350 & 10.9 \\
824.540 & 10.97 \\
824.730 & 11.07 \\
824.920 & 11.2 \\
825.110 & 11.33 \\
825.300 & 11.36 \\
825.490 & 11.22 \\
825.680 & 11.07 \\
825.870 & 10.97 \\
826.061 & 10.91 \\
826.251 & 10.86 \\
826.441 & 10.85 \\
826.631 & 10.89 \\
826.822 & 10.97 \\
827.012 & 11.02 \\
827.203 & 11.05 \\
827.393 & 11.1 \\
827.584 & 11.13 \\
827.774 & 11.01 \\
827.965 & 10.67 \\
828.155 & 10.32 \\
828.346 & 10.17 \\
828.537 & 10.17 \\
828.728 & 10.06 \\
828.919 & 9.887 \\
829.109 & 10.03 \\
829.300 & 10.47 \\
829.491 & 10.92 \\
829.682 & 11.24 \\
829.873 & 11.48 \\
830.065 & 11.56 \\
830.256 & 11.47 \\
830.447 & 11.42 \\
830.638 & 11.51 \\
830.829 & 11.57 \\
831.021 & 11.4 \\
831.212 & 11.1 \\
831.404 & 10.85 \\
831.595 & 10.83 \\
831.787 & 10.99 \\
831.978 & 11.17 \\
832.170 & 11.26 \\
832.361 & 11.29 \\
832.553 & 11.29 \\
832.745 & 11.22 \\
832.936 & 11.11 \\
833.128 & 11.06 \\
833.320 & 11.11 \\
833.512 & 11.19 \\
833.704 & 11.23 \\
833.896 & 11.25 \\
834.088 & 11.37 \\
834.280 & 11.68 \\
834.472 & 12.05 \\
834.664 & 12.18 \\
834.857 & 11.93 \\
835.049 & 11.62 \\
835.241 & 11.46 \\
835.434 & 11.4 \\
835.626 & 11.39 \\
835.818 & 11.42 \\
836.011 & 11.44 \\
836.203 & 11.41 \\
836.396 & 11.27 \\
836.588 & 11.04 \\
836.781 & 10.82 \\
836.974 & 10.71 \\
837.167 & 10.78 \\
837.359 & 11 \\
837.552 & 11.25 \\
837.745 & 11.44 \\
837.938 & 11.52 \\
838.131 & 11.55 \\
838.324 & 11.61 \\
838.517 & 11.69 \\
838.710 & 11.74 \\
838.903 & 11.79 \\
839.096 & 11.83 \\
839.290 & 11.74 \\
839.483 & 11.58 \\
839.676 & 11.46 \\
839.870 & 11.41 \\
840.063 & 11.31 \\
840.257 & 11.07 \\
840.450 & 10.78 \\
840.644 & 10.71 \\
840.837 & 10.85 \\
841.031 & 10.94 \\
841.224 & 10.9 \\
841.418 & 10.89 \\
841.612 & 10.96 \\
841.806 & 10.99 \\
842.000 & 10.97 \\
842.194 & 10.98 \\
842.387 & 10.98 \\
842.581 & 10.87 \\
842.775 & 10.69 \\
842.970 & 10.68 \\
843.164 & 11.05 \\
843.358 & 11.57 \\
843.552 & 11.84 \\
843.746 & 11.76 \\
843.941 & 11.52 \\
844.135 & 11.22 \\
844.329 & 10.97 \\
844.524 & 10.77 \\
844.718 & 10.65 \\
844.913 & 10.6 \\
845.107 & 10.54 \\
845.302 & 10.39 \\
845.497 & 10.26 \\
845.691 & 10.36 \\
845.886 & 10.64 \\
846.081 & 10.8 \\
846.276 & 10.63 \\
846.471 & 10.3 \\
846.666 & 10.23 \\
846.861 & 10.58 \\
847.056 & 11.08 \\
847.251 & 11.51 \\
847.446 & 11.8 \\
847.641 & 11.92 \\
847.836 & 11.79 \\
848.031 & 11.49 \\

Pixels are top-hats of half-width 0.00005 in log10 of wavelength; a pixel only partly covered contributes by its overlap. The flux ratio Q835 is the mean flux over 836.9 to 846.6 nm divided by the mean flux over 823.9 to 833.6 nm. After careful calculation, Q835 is 1.0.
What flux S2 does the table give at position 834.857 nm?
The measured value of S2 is 11.93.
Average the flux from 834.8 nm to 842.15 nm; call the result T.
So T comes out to 11.3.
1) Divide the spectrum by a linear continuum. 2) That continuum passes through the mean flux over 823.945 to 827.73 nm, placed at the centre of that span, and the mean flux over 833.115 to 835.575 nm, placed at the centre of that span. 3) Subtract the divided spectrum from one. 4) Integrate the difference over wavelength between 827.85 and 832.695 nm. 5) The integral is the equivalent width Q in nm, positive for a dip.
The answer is 0.16 nm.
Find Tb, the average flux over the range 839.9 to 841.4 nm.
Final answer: 11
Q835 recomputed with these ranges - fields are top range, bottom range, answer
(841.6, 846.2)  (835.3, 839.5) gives 0.96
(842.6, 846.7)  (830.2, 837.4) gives 0.96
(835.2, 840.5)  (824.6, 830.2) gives 1.05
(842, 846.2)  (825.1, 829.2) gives 1.01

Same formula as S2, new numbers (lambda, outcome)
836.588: 11.04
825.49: 11.22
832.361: 11.29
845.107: 10.54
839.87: 11.41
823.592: 11.27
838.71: 11.74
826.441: 10.85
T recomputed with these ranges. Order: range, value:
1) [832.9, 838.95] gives 11.4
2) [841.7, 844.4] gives 11.2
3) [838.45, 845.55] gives 11.1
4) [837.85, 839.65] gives 11.7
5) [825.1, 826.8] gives 11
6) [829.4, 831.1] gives 11.4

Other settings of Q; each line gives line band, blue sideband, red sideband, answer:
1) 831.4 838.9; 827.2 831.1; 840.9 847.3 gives -0.31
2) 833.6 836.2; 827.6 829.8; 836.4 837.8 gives -0.16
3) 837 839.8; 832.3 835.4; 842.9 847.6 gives -0.06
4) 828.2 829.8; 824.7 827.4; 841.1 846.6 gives 0.09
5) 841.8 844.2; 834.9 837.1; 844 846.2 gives -0.08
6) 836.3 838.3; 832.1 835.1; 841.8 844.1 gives 0.03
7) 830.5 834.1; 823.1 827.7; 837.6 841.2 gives 0.01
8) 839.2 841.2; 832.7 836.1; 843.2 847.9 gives 0.01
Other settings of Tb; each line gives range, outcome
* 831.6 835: 11.4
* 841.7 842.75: 10.9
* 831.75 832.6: 11.2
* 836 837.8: 11.1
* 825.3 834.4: 11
